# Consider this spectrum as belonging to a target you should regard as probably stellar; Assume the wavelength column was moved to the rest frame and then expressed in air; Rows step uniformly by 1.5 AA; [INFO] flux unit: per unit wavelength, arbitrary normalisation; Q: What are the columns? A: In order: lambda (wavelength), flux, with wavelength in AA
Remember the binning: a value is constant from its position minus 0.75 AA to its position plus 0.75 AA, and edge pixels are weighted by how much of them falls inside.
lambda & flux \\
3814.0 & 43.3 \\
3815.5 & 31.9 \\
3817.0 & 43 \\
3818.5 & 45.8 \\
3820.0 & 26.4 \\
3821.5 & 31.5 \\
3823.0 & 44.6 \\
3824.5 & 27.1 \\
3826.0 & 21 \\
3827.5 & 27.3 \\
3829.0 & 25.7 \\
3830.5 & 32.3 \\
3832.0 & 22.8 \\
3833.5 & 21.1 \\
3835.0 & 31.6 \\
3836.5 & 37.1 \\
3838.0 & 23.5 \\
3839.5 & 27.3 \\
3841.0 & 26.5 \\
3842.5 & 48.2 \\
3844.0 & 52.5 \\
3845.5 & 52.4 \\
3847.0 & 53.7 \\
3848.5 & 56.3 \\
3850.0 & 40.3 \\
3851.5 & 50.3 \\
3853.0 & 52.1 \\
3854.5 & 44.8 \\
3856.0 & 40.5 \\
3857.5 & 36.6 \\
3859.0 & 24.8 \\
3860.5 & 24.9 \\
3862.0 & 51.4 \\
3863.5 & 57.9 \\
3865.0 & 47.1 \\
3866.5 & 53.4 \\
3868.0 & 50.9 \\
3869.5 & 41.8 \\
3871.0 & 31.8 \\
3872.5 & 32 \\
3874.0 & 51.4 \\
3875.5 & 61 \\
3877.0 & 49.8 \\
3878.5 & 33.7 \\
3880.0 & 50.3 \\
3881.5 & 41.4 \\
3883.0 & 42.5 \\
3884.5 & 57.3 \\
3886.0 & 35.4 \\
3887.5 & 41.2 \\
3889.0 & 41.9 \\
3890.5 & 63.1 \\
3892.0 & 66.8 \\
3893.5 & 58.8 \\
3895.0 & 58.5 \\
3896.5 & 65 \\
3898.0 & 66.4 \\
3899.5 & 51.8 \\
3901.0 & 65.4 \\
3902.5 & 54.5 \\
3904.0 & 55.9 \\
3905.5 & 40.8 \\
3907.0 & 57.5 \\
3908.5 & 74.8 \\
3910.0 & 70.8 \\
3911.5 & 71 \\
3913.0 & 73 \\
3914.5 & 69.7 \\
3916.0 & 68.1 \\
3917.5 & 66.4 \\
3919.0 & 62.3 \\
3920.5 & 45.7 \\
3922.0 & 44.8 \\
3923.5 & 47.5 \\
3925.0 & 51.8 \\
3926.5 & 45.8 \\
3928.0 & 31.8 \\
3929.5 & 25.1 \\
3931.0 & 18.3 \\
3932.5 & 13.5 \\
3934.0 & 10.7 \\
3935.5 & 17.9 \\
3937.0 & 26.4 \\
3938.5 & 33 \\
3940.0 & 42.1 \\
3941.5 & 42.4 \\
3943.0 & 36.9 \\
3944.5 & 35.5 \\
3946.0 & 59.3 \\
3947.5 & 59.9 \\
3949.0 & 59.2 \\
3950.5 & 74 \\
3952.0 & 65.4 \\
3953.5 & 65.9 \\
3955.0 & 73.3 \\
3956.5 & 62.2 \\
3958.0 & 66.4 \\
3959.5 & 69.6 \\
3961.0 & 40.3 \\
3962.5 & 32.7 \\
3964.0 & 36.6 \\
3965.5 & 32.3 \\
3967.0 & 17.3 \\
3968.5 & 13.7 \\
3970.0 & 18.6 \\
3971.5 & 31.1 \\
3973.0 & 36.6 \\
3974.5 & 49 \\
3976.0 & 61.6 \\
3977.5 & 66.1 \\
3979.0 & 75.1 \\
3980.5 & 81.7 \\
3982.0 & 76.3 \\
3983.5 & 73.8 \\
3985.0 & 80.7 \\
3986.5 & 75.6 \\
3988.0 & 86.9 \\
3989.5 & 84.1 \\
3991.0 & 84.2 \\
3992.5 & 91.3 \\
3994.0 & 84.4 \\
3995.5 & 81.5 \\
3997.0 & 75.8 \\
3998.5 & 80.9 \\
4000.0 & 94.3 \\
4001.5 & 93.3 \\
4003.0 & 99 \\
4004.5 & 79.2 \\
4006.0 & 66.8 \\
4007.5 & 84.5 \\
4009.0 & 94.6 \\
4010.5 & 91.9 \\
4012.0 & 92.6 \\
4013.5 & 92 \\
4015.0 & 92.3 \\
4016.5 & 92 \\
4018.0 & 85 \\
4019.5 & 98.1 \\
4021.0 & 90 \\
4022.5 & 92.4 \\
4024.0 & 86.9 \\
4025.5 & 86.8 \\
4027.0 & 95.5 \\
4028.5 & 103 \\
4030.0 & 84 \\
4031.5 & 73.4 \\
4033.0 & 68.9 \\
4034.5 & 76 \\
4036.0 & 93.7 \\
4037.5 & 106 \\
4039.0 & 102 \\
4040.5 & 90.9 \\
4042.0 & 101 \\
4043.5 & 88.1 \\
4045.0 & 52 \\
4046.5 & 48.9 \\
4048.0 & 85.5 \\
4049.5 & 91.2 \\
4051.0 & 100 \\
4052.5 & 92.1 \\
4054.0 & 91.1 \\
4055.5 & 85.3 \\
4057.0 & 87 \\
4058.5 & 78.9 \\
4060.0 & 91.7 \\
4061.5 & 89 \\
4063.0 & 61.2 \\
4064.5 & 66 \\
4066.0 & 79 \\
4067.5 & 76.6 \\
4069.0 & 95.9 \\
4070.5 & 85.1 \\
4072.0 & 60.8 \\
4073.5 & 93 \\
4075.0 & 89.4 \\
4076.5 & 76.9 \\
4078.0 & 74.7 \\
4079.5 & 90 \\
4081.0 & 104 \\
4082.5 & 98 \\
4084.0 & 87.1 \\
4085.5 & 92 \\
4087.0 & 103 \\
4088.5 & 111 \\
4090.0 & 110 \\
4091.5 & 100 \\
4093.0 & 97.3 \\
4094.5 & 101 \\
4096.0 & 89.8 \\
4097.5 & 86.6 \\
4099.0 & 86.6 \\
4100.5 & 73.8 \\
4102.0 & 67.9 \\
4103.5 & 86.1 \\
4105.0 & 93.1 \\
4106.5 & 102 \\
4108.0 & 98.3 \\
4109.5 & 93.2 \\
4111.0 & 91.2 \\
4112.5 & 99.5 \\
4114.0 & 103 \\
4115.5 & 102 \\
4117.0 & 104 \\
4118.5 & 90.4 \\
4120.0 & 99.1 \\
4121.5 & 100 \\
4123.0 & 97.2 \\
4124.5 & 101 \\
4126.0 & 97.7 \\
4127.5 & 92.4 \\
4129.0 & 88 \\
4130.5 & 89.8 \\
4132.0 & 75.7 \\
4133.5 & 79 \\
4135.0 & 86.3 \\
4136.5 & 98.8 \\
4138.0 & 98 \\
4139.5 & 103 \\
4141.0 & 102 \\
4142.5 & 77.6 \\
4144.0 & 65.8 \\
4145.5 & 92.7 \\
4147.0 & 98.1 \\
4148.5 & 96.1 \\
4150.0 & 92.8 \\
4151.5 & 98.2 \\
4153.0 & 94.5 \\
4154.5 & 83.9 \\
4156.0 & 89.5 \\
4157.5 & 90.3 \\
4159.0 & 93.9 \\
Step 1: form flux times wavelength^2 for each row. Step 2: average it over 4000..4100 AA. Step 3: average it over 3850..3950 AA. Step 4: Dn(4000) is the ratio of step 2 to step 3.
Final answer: 1.99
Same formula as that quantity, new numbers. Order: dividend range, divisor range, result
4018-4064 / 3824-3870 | 2.44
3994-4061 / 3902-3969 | 1.90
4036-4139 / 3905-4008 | 1.67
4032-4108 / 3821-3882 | 2.44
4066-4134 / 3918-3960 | 2.16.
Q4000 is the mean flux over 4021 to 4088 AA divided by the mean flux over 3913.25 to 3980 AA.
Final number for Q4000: 1.9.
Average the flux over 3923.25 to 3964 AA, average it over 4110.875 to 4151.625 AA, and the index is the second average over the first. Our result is 2.10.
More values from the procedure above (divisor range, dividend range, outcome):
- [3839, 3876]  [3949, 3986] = 1.23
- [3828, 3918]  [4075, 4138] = 1.93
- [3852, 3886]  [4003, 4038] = 1.99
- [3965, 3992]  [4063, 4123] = 1.55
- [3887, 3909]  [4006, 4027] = 1.57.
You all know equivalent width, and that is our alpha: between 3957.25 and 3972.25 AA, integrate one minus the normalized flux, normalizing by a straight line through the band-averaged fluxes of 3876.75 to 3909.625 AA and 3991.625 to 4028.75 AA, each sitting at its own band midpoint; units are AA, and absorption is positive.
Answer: 7.8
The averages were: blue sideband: 53.6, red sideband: 88.8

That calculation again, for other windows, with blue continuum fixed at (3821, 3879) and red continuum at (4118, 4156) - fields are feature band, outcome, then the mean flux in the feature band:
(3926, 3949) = 9.0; 34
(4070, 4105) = -3.0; 89.8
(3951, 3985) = 4.6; 52.9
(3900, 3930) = -3.1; 56.4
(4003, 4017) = -3.9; 87.9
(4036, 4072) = -3.6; 84.2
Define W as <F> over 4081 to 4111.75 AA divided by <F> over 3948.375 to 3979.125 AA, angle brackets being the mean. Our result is 1.90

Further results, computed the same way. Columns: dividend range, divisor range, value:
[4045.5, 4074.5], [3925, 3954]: 2.03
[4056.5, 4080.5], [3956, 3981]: 1.76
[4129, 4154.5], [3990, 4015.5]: 1.04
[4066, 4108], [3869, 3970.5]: 1.86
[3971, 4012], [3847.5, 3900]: 1.62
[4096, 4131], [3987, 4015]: 1.08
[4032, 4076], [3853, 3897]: 1.79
